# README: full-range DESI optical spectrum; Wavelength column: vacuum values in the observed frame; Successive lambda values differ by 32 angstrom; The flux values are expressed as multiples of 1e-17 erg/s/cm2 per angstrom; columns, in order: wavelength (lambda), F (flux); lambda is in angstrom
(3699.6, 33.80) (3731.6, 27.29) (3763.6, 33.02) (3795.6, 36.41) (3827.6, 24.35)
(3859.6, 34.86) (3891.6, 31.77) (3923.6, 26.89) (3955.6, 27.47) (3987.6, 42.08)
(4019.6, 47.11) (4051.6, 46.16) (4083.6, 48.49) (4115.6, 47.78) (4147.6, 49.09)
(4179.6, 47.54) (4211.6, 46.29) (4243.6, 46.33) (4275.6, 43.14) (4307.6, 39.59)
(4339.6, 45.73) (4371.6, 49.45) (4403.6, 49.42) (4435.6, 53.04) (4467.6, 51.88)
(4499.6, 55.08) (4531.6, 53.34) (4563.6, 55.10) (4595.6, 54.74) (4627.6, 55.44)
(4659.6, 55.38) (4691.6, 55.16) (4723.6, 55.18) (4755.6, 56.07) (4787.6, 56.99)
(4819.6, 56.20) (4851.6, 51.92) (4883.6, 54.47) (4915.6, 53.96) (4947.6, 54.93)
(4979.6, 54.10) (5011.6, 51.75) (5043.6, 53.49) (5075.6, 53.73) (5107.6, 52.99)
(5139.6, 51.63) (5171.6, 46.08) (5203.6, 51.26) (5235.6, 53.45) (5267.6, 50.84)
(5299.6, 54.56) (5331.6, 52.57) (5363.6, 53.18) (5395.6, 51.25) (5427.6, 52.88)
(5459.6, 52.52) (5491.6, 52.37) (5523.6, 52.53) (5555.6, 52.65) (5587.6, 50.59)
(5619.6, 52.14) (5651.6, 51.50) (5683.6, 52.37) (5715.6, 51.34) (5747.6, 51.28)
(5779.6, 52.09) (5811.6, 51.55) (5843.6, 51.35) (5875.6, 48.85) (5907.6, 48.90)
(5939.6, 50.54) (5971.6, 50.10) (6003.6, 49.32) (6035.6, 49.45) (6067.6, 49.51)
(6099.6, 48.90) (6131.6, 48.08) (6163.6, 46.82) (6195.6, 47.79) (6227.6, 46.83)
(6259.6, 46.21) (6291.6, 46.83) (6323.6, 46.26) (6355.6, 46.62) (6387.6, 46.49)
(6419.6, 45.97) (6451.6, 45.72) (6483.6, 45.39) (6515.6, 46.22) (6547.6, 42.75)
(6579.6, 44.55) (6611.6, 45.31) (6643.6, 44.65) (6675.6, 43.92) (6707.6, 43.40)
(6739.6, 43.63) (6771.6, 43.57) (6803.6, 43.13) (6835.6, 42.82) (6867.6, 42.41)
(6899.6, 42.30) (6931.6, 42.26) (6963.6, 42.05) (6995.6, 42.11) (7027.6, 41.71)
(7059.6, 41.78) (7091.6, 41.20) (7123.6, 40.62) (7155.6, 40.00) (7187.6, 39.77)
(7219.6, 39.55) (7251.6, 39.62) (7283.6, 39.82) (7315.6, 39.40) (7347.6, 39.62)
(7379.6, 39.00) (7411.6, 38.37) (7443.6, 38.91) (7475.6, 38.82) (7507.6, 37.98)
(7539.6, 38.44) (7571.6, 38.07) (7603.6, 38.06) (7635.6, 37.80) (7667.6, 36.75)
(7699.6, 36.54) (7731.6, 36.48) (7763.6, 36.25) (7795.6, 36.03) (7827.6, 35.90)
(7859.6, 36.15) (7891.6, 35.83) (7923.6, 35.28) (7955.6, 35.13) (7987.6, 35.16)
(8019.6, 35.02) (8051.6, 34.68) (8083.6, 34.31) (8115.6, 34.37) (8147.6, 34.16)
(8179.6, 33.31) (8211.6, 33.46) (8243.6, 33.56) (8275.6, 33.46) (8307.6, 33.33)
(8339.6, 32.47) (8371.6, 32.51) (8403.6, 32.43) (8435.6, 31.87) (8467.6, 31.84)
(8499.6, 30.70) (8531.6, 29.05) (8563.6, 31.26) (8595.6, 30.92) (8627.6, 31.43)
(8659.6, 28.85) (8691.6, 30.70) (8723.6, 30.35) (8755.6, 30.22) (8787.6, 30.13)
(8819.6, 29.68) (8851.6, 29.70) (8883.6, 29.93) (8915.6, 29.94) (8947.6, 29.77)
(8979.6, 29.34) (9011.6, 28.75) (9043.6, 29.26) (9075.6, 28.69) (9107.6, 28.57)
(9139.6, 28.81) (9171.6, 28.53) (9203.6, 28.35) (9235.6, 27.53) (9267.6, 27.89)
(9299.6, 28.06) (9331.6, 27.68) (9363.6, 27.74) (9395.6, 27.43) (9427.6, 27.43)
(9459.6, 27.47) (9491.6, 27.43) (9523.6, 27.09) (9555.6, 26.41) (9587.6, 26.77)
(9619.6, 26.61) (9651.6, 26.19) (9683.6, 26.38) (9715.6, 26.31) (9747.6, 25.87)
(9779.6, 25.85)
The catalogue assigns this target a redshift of 0.000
